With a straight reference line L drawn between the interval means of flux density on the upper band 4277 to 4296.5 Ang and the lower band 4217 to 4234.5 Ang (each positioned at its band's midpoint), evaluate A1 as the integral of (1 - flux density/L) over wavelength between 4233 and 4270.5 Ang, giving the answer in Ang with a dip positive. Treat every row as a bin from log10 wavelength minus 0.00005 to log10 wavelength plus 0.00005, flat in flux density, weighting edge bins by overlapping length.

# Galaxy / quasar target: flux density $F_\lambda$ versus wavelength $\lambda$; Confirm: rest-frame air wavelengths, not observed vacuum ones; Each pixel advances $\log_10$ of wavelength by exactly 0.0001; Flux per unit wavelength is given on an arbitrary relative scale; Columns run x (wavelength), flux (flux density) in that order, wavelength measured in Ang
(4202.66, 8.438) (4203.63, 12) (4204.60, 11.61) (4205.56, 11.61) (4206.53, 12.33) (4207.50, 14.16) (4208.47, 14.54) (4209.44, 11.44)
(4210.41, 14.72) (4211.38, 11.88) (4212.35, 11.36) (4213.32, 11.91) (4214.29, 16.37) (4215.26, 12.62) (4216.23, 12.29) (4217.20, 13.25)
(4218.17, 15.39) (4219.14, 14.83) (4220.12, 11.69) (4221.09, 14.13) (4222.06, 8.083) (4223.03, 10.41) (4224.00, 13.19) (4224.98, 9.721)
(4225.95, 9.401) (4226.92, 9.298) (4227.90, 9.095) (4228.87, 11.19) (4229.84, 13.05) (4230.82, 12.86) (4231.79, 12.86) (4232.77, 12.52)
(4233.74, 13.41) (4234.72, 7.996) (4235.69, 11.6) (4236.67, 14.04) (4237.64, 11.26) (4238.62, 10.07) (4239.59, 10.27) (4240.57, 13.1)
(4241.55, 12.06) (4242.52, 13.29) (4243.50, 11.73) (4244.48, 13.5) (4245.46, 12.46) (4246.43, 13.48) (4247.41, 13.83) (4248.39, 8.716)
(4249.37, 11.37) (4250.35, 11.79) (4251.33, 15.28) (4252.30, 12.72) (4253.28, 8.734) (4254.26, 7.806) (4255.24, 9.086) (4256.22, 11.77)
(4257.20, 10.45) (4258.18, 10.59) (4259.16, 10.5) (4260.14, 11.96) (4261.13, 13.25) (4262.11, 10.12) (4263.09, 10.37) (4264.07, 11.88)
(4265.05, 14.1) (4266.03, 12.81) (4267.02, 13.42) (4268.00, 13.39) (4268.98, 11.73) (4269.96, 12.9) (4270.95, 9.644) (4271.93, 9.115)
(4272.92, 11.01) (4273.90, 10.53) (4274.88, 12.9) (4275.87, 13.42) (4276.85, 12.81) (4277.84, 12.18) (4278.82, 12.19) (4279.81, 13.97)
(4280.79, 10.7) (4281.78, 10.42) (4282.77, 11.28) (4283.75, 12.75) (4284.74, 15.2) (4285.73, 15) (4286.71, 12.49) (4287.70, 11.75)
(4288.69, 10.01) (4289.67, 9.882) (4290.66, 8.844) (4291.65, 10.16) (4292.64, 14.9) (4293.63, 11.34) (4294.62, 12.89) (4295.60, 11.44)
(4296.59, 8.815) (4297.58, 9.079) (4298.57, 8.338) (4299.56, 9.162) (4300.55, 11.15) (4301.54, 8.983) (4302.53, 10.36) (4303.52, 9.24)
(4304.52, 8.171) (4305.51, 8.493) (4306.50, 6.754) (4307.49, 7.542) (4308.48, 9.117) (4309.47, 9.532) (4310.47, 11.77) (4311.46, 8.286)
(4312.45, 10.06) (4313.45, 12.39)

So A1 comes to 0.3 Ang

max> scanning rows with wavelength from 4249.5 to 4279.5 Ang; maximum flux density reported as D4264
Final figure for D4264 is 15.28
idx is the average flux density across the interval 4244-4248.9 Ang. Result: 12.4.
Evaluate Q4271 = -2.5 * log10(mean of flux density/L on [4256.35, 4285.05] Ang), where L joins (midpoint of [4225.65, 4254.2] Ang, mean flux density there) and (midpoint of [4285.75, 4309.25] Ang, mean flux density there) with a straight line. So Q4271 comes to -0.10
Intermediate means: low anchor 11.7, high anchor 10.1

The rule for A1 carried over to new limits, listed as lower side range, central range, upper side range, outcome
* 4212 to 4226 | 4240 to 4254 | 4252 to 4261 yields -1.6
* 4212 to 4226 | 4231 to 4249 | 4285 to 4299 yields 0.0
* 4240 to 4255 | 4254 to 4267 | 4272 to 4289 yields 0.8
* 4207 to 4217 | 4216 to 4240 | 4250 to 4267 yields 1.7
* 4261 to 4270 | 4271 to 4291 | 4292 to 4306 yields -0.8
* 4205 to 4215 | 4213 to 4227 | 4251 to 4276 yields 0.5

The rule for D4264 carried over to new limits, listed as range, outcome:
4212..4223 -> 16.37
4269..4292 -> 15.2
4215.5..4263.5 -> 15.39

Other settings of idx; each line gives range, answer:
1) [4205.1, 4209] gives 13.1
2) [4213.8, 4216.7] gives 13.8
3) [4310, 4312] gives 10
